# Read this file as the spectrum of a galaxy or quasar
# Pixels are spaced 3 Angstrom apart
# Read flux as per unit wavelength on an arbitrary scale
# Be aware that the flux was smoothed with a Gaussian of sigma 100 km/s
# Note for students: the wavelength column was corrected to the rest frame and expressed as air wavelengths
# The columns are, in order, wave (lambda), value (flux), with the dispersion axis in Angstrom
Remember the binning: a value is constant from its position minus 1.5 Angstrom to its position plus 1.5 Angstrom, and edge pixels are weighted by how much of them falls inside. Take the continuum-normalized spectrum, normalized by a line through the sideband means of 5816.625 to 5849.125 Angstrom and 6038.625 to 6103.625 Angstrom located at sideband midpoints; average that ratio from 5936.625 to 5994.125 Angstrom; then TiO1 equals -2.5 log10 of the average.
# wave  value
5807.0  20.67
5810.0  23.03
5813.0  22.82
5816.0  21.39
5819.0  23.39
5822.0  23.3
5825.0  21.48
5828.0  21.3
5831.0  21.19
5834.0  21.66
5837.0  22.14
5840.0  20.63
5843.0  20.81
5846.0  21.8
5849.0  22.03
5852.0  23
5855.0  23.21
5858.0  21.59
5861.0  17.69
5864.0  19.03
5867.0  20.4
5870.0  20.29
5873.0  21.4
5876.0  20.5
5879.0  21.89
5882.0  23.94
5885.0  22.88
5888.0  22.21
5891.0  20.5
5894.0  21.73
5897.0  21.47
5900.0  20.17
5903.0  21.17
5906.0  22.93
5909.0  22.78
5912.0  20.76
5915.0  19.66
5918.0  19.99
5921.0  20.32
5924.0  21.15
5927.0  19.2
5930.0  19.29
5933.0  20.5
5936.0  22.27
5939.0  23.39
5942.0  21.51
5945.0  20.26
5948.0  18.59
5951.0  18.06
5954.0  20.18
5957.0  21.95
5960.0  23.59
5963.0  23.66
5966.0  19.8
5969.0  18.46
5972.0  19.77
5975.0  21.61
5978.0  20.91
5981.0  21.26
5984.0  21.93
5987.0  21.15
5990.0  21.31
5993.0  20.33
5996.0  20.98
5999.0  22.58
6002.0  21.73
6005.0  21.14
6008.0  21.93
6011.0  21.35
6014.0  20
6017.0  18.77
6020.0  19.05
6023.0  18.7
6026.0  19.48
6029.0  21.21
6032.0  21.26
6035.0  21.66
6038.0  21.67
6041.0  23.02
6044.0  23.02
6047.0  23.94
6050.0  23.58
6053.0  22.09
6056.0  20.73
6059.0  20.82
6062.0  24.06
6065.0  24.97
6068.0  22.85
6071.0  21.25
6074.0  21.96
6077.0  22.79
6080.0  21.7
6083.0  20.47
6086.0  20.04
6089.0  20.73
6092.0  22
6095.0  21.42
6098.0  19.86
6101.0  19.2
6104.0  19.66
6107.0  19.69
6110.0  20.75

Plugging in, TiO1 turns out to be 0.04 mag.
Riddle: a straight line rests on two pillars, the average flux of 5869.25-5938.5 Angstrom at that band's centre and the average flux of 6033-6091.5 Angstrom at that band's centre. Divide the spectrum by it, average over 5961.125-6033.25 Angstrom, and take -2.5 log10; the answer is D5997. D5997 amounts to 0.05 mag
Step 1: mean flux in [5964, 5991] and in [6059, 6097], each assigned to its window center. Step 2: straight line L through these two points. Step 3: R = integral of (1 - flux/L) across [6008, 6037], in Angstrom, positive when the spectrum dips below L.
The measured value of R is 1.4 Angstrom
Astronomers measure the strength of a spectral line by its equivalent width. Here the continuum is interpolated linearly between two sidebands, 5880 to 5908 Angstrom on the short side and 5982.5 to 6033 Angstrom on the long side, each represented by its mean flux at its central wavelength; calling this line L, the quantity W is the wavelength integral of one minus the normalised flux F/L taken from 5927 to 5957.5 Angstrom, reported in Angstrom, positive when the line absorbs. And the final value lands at 1.3 Angstrom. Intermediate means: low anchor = 21.9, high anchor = 20.8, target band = 20.5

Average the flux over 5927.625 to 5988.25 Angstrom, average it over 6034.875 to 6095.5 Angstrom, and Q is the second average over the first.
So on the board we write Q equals 1.1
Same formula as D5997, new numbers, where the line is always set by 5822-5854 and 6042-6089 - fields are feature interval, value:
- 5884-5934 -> 0.046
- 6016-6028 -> 0.160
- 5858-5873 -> 0.104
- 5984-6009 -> 0.033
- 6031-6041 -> 0.020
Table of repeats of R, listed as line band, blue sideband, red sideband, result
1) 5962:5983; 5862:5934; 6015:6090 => 0.5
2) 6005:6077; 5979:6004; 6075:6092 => -1.1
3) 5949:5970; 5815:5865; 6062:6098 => 0.8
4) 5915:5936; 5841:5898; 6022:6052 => 1.3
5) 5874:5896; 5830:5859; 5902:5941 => -0.5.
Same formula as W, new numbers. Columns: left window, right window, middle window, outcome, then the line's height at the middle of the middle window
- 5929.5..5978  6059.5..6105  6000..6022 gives 0.6 Angstrom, 21.1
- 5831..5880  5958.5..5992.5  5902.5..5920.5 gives 0.0 Angstrom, 21.2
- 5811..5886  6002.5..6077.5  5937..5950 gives 0.4 Angstrom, 21.6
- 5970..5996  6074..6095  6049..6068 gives -1.3 Angstrom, 21.3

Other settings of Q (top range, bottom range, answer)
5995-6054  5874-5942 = 1.00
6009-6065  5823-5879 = 1.01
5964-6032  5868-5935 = 0.98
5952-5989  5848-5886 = 0.99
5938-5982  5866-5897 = 0.97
